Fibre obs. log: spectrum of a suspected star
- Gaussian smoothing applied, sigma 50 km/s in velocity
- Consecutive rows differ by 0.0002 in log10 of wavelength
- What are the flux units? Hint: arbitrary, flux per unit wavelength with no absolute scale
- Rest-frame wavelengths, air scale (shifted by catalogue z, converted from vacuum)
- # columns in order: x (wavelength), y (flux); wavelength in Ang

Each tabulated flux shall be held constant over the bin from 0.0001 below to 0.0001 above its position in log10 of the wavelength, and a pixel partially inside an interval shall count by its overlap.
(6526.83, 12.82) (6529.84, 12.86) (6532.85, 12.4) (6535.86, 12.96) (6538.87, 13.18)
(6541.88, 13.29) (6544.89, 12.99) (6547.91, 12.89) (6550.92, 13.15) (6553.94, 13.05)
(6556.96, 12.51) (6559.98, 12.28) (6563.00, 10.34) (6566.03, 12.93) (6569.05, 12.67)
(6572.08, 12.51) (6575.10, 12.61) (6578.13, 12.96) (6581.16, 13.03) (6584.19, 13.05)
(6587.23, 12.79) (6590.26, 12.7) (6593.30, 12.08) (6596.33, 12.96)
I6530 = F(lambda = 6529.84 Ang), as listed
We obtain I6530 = 12.86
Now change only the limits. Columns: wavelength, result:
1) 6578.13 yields 12.96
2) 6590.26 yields 12.7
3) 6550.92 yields 13.15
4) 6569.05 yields 12.67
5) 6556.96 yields 12.51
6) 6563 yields 10.34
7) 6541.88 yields 13.29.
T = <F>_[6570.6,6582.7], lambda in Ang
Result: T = 12.8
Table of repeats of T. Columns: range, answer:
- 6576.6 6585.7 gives 13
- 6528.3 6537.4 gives 12.7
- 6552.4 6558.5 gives 12.8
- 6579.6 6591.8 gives 12.9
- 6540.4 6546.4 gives 13.1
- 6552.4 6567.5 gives 12.2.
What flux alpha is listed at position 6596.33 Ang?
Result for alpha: 12.96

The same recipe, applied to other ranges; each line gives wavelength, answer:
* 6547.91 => 12.89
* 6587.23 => 12.79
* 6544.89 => 12.99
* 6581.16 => 13.03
